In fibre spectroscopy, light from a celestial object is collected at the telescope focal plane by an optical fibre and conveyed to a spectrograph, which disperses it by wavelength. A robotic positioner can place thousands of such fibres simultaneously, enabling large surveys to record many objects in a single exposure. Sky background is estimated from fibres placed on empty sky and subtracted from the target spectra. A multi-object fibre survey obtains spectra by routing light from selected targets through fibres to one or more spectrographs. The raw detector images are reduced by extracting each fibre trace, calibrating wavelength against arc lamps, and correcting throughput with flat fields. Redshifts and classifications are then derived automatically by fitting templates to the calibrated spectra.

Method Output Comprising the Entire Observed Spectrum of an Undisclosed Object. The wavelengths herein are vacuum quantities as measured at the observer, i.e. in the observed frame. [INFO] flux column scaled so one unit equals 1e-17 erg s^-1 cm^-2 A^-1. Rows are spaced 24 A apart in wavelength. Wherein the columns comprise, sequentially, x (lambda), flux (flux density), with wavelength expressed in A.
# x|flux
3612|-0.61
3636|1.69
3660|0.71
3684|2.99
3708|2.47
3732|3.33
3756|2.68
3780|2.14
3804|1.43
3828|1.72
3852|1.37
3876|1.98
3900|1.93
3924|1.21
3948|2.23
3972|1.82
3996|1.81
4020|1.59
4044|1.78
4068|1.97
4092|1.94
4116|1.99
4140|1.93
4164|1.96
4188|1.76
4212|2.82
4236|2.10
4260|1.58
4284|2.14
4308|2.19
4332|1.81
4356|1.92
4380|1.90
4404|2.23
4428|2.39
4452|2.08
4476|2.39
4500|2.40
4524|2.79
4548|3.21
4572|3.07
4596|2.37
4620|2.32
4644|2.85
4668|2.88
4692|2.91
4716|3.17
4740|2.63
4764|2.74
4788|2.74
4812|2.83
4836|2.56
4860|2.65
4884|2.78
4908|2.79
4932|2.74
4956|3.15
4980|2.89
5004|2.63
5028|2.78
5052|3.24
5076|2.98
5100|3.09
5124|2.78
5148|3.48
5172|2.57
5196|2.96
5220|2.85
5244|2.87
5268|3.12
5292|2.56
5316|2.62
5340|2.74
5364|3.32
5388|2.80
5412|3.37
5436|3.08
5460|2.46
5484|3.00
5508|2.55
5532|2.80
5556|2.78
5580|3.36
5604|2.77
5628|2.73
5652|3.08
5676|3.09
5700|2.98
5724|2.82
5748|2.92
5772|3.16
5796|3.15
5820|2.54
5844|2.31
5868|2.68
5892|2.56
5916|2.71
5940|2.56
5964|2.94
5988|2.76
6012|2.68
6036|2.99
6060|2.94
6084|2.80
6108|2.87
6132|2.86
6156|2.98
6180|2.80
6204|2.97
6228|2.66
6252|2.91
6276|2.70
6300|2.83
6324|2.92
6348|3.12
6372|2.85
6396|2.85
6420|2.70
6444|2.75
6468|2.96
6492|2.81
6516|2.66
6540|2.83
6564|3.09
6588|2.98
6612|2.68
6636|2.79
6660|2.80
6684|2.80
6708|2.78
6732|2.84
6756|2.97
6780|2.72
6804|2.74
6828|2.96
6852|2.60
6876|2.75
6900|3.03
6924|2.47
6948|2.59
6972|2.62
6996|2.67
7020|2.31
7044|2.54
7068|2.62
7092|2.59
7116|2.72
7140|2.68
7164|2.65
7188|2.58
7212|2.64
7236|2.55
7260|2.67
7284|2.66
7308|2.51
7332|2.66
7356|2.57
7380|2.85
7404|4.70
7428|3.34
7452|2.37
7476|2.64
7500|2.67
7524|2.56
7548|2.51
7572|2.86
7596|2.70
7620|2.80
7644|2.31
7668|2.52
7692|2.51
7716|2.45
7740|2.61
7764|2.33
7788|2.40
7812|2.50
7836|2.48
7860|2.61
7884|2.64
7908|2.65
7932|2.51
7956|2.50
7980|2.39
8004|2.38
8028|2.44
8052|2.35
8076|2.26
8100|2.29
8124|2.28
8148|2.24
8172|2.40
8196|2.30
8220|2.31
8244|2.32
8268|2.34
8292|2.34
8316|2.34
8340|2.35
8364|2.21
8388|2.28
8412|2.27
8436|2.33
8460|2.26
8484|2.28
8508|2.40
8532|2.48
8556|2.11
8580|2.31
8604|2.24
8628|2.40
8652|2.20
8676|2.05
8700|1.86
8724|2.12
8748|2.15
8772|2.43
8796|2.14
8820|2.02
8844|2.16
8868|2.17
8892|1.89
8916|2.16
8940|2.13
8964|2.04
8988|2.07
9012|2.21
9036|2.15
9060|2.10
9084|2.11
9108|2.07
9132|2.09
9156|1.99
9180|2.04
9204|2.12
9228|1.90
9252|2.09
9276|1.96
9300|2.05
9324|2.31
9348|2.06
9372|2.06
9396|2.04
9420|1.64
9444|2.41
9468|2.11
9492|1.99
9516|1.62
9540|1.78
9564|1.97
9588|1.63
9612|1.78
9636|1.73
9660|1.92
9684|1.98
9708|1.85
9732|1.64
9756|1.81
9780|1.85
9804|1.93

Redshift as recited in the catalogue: 0.13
